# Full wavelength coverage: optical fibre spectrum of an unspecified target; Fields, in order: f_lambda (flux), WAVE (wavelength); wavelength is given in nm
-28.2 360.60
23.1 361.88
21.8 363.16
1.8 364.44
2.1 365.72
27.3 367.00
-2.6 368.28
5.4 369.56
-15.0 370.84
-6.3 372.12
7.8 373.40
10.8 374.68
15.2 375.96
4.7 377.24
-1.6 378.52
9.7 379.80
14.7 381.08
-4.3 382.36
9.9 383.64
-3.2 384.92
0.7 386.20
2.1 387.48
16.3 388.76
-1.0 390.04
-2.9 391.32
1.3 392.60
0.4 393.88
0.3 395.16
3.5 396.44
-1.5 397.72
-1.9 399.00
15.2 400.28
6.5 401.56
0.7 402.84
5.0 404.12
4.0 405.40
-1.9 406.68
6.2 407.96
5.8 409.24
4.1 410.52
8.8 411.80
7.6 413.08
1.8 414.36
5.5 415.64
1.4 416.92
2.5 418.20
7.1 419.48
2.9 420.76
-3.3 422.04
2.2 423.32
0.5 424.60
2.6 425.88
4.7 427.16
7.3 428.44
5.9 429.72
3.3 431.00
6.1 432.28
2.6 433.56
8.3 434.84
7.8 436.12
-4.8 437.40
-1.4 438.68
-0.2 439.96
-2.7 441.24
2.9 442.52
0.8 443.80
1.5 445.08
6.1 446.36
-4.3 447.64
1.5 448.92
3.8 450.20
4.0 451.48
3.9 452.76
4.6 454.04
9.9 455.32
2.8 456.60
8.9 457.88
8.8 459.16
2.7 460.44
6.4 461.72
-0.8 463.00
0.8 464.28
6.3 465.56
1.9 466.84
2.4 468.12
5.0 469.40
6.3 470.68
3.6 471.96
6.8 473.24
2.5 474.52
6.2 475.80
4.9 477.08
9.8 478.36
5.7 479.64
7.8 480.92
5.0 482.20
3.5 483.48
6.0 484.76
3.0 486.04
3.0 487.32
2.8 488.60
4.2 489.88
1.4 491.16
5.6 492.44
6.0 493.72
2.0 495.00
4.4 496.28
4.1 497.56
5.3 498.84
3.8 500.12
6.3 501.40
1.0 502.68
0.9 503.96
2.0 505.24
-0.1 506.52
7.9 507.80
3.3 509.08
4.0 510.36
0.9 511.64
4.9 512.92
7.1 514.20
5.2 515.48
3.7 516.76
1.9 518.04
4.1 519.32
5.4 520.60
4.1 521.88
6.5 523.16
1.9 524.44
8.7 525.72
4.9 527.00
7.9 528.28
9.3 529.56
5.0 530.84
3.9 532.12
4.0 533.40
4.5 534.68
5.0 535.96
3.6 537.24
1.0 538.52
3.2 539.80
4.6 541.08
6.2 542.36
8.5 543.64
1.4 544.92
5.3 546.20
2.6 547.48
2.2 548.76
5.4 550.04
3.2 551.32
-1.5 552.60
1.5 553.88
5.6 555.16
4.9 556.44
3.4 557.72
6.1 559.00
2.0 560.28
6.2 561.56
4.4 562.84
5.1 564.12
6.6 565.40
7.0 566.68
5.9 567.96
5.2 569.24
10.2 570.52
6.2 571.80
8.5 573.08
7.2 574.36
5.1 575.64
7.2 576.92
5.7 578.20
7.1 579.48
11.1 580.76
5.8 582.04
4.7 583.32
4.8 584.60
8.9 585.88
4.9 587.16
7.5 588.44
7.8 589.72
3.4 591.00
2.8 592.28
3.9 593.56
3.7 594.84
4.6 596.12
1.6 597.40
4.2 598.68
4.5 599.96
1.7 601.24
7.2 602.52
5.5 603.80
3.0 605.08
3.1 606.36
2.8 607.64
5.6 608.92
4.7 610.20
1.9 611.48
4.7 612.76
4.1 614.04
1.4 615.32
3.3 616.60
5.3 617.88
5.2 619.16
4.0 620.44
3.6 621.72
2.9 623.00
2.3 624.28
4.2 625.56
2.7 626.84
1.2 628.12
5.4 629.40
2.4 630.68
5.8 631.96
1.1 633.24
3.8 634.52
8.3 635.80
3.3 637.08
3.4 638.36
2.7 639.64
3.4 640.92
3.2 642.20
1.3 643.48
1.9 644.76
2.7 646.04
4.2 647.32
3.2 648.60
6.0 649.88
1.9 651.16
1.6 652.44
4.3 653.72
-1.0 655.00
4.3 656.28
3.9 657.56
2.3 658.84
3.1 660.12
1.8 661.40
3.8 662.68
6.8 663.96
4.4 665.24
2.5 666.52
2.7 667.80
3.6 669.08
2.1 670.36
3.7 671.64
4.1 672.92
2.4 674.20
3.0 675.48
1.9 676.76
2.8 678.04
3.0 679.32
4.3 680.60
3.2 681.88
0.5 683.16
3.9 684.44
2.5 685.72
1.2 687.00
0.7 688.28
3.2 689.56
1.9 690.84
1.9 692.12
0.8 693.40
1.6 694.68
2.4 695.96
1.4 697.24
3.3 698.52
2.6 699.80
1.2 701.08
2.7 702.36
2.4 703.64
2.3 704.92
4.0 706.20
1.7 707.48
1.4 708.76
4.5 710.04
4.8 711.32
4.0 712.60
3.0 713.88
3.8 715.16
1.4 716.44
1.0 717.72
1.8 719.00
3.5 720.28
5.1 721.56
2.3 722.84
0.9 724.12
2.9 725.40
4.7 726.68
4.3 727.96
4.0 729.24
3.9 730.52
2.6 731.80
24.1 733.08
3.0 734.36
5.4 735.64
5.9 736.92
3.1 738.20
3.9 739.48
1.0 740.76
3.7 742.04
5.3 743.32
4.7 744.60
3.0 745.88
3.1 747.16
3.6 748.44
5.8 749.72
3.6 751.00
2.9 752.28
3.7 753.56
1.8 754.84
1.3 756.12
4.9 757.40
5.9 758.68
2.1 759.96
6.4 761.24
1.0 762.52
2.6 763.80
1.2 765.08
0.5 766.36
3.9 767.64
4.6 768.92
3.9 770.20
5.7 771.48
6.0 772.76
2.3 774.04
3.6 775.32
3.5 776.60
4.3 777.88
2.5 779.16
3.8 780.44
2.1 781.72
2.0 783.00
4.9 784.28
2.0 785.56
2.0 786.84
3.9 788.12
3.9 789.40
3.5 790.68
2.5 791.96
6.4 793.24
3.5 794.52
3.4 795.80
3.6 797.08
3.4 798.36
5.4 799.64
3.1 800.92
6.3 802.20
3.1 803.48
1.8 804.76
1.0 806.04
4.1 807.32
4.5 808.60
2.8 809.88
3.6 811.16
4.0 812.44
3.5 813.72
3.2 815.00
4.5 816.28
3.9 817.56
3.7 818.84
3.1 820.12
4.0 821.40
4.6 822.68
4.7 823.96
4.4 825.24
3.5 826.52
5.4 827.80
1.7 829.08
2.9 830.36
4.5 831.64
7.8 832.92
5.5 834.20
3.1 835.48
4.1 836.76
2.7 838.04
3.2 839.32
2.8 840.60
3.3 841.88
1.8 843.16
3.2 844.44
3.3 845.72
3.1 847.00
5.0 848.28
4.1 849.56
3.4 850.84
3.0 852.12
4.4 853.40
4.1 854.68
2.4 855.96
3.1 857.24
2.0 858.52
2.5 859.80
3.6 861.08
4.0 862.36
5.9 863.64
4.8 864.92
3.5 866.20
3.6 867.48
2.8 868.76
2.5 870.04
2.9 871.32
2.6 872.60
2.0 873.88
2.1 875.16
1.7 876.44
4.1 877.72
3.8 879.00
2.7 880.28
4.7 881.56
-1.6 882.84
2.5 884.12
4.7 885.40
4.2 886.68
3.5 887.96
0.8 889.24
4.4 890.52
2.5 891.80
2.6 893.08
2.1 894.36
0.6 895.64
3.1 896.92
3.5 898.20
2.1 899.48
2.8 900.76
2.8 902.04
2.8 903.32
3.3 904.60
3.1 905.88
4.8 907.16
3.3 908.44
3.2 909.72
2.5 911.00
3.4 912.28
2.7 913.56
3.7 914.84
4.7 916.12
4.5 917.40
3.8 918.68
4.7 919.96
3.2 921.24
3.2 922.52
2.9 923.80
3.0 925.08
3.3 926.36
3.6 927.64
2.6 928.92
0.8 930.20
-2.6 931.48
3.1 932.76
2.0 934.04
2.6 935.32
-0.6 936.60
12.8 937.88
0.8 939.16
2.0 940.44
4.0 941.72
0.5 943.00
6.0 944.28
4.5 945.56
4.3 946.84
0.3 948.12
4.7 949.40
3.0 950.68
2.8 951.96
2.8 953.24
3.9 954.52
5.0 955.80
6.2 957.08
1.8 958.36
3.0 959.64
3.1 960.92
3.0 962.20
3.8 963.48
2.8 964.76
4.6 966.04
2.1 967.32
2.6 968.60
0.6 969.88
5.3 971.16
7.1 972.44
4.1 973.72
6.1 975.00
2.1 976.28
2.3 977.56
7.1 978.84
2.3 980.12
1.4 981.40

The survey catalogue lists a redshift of 0.97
